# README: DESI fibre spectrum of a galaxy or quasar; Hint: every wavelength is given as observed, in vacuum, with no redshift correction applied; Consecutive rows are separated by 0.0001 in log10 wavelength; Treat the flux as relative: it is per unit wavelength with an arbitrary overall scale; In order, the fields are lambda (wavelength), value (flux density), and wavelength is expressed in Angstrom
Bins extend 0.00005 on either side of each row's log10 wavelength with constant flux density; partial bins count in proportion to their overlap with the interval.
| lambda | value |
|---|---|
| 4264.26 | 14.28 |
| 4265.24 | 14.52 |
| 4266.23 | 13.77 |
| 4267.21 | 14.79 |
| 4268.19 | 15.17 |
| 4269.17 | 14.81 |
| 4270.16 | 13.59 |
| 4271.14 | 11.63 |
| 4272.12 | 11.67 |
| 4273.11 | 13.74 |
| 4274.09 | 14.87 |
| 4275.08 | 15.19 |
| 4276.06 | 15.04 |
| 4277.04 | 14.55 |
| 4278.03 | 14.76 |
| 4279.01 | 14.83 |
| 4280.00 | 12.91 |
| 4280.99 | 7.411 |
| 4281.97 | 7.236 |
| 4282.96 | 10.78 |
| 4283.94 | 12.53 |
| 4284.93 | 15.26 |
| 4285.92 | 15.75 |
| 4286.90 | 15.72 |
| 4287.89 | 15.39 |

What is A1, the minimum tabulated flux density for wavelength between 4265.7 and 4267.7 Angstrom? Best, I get 13.77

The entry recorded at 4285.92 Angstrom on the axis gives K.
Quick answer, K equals 15.75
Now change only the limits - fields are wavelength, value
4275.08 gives 15.19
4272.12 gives 11.67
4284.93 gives 15.26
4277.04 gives 14.55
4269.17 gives 14.81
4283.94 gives 12.53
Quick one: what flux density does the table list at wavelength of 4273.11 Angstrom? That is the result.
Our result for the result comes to 13.74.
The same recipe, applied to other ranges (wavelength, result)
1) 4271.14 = 11.63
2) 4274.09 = 14.87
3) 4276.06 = 15.04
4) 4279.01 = 14.83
